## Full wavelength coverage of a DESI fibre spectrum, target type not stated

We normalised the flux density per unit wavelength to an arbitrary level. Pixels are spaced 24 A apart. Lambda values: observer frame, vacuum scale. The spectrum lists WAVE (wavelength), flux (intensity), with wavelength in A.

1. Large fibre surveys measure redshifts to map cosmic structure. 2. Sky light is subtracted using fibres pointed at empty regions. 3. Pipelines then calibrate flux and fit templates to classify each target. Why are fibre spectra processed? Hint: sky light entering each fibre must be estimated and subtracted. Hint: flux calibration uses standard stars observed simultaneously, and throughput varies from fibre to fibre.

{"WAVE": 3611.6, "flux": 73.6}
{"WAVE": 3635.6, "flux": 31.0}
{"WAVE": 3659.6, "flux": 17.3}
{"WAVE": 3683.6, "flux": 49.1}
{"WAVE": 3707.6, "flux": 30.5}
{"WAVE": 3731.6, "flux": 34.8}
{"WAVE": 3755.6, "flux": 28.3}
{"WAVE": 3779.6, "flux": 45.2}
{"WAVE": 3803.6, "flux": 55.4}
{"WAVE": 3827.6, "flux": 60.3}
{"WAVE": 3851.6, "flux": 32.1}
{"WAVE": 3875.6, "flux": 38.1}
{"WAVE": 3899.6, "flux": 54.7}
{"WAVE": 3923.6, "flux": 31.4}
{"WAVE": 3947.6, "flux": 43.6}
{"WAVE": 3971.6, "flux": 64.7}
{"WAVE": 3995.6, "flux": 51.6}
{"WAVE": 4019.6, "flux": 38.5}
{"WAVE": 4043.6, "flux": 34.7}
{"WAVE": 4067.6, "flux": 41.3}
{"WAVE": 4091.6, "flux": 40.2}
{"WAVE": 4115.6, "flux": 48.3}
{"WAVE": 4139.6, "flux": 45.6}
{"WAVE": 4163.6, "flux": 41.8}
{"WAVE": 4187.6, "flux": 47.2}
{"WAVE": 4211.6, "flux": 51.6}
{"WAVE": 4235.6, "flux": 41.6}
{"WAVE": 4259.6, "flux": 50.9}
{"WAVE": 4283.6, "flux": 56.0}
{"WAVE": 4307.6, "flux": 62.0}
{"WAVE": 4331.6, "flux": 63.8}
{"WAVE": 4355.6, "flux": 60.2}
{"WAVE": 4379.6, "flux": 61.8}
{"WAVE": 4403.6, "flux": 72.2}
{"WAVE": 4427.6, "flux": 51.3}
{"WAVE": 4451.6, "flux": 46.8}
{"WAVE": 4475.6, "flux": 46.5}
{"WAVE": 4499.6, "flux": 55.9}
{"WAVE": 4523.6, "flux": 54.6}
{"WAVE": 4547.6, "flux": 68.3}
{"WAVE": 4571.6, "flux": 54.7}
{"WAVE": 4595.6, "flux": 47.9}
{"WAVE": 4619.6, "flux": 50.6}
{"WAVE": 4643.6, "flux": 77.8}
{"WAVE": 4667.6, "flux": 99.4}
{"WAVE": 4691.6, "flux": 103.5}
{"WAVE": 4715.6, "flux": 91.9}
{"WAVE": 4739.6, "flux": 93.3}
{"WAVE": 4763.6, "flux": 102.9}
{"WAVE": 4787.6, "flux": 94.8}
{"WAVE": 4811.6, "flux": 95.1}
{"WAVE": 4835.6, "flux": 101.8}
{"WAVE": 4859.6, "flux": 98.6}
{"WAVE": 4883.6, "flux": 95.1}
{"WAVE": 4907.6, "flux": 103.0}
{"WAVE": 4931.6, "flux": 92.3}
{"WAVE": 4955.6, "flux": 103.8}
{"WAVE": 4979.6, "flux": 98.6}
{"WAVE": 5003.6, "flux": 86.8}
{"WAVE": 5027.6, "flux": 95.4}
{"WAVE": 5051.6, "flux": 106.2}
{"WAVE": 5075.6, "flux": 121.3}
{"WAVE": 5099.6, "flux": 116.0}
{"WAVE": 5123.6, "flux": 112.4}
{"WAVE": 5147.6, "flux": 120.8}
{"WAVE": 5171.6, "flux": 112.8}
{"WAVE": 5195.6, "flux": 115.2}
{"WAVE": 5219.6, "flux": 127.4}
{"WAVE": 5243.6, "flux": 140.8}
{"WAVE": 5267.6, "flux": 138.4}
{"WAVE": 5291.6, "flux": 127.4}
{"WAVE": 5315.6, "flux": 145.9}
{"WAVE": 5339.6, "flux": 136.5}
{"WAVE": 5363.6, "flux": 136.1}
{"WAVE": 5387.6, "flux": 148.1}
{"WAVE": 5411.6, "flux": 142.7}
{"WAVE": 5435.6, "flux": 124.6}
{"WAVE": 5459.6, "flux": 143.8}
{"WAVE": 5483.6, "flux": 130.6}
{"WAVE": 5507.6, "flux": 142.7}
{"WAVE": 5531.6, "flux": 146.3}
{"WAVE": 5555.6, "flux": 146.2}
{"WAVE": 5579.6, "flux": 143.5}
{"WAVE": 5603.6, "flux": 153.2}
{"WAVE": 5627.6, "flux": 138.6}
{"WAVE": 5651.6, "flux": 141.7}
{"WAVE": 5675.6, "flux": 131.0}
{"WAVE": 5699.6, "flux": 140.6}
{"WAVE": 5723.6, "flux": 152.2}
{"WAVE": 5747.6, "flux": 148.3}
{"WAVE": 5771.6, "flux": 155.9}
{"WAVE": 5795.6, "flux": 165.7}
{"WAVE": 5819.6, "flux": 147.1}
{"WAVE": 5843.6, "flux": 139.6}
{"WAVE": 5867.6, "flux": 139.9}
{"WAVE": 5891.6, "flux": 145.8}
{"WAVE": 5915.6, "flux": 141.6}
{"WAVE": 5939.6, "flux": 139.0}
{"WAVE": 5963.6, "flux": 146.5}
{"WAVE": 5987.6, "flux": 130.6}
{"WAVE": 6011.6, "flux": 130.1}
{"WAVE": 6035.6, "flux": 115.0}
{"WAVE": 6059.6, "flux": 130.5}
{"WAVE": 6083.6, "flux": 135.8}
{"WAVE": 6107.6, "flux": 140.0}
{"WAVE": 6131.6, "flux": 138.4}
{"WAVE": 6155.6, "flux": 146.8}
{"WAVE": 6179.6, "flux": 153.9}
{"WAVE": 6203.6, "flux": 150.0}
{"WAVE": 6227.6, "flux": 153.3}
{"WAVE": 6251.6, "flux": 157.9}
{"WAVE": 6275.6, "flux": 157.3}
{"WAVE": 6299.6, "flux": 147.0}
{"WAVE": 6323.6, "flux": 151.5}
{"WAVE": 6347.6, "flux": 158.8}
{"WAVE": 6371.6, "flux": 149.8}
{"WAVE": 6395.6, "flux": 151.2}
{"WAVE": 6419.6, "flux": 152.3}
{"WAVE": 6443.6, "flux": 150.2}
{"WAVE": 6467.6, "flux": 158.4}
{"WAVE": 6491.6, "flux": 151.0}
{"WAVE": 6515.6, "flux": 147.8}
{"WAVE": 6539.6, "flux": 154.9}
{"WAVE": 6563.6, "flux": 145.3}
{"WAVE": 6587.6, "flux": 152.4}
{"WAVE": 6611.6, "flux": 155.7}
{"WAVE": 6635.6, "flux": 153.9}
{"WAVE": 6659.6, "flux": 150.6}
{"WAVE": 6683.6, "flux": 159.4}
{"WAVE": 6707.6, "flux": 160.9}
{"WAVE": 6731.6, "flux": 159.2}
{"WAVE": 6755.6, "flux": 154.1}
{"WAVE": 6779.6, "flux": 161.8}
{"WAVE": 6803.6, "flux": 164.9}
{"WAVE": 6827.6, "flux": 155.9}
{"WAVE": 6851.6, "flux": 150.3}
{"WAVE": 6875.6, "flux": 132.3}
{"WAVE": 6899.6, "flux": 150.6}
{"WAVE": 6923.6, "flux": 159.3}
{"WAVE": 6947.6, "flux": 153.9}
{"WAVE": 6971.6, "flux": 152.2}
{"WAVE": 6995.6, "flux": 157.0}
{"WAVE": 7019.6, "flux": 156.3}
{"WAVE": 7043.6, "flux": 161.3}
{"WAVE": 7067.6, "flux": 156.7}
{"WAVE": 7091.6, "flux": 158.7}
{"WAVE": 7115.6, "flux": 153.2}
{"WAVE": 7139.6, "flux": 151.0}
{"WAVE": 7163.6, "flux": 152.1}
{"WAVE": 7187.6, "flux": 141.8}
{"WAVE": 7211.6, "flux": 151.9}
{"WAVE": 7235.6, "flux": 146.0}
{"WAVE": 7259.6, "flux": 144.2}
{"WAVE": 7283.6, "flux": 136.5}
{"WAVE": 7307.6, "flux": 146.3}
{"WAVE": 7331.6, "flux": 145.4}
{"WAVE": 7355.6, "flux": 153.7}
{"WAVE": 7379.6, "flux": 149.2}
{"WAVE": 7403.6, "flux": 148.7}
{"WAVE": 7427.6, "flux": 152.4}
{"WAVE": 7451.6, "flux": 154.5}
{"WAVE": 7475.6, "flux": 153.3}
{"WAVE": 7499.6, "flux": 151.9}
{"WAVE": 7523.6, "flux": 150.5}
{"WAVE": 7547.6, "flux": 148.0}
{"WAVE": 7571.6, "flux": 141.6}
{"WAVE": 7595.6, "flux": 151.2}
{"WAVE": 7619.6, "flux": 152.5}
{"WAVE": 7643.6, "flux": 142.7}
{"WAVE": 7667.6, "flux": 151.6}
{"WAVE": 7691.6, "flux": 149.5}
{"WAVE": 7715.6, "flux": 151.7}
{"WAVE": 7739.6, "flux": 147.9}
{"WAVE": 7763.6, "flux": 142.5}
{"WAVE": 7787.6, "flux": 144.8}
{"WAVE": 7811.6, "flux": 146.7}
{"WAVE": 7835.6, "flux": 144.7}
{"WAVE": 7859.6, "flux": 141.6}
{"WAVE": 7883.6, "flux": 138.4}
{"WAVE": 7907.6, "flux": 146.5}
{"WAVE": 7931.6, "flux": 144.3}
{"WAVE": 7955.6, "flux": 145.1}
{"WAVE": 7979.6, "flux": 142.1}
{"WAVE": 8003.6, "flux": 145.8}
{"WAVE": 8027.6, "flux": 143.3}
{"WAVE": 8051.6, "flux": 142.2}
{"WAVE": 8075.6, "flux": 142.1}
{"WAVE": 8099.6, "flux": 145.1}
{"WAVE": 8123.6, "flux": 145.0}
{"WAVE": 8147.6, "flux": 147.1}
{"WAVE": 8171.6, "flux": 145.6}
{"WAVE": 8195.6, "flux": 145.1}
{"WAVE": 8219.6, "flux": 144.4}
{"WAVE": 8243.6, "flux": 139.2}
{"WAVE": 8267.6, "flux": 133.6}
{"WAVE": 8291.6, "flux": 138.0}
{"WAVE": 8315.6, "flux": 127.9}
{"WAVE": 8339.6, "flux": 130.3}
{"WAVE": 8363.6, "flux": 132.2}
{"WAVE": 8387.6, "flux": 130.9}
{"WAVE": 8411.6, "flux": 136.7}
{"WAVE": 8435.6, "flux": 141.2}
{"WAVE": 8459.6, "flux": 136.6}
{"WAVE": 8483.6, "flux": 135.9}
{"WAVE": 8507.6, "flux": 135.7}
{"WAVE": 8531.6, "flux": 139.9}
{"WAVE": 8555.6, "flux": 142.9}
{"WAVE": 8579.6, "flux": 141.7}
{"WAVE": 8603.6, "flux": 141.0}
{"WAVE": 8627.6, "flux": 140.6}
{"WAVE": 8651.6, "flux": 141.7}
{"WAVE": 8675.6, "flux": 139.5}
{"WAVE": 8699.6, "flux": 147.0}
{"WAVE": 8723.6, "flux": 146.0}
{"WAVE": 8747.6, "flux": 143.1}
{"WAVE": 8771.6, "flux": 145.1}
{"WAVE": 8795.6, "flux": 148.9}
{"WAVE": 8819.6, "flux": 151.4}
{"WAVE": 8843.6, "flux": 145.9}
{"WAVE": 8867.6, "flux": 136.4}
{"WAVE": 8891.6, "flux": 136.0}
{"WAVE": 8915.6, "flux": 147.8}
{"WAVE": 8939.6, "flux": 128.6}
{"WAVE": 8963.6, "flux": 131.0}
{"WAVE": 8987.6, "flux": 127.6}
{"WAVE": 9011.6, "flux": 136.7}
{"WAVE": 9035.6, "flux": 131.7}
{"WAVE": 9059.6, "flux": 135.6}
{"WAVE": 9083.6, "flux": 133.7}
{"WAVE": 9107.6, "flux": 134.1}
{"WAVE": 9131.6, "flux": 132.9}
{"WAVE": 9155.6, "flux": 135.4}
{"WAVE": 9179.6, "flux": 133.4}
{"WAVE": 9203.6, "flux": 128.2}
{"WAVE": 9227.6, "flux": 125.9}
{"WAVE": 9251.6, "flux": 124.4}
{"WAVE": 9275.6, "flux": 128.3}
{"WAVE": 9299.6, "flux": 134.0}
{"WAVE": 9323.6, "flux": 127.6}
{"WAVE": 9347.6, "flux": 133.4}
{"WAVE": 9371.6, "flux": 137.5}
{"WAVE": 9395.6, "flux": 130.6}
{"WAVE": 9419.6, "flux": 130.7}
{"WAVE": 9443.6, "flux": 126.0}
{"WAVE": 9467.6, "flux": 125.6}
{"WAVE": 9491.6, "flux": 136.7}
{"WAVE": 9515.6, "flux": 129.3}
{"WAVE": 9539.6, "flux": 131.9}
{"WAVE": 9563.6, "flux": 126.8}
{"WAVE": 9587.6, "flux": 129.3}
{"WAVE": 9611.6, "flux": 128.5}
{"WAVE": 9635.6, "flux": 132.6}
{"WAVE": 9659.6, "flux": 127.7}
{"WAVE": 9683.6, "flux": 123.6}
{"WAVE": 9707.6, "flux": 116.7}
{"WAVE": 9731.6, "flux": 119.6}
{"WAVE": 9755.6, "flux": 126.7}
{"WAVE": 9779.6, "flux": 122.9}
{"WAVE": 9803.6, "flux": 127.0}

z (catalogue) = 0.165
